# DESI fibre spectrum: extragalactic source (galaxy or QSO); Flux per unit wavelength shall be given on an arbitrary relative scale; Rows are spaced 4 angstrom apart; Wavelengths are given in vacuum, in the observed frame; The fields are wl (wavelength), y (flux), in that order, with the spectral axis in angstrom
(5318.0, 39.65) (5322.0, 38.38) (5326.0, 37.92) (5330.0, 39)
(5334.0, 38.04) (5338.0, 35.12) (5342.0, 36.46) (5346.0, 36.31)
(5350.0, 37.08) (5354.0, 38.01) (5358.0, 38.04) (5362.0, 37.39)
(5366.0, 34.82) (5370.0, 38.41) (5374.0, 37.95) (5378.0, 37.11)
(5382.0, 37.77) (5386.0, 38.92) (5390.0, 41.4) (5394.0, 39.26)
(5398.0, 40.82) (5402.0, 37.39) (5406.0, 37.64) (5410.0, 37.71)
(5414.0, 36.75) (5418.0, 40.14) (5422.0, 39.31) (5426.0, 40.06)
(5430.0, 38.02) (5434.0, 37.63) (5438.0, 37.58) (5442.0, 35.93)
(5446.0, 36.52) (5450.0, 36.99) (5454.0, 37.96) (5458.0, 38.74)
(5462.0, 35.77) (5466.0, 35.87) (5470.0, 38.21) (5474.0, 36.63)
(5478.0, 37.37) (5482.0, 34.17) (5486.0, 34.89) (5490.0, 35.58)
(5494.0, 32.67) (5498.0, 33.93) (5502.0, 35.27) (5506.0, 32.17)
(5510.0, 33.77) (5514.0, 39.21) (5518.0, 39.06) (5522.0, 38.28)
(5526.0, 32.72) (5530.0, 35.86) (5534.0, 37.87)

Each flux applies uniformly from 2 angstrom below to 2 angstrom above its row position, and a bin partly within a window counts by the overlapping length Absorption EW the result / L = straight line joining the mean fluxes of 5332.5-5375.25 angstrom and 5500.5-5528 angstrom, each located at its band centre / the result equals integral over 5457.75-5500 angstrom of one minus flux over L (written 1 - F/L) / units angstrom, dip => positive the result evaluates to 0.5 angstrom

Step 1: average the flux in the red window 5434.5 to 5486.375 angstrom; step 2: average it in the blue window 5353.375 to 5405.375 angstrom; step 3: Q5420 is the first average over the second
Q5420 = 0.96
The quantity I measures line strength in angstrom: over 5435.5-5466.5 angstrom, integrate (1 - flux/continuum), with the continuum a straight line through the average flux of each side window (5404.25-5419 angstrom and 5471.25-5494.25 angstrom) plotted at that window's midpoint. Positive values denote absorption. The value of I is -0.34 angstrom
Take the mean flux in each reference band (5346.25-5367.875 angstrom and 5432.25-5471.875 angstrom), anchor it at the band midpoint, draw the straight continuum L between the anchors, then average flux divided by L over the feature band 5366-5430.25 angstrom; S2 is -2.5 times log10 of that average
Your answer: -0.04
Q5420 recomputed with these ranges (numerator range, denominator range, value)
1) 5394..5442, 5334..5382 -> 1.04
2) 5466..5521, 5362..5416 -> 0.94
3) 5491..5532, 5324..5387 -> 0.94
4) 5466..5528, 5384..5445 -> 0.92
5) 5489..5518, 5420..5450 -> 0.92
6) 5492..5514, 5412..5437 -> 0.88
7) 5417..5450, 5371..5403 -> 0.98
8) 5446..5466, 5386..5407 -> 0.94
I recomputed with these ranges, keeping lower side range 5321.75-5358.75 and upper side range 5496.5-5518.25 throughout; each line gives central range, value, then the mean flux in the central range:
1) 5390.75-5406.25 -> -1.0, 39.1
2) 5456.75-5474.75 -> -0.6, 37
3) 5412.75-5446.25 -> -1.7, 38.1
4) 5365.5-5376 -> -0.1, 37.4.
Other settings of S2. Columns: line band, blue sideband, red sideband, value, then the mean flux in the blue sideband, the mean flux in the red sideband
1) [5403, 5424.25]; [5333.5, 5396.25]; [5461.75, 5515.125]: -0.045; 37.6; 35.3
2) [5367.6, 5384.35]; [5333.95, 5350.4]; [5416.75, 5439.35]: -0.013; 36.4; 38.8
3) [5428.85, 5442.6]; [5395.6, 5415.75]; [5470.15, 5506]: -0.011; 38.1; 35.1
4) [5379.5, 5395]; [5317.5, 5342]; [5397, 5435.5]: -0.028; 37.8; 38.5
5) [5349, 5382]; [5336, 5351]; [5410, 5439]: -0.017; 36.2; 38.5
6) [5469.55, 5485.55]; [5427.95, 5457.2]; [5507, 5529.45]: 0.018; 37.3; 36.4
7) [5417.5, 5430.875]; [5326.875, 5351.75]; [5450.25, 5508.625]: -0.092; 37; 35.7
